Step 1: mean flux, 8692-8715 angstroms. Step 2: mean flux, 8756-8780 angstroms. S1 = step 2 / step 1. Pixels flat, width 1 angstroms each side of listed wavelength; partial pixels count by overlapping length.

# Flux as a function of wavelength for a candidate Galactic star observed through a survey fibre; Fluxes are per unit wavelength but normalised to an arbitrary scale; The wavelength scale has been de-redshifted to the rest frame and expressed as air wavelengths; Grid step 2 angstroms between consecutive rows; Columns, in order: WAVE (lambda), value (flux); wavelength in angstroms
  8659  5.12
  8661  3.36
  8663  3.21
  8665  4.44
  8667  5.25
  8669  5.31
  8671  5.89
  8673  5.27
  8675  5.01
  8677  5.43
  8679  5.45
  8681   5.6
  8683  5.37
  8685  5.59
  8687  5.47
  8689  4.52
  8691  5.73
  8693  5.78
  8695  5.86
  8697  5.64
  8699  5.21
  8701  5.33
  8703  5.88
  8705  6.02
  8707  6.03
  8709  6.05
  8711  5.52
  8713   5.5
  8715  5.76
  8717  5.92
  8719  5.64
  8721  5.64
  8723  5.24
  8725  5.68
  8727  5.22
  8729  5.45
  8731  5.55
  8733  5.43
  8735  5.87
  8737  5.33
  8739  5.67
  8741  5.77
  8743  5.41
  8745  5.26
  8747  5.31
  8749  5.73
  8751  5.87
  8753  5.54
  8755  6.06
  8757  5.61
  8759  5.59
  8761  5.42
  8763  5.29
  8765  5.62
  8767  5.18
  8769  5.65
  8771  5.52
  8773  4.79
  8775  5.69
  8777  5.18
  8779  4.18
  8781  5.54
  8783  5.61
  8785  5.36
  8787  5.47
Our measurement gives 0.9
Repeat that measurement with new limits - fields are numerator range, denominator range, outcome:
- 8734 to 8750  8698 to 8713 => 0.97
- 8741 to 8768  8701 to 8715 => 0.96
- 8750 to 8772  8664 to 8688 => 1.04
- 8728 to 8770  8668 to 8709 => 1.00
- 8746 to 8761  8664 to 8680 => 1.08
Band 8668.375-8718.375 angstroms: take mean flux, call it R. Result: 5.57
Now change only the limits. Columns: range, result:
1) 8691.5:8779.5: 5.55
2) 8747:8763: 5.64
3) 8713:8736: 5.58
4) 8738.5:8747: 5.49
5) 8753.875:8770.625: 5.55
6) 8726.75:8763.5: 5.56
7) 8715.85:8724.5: 5.62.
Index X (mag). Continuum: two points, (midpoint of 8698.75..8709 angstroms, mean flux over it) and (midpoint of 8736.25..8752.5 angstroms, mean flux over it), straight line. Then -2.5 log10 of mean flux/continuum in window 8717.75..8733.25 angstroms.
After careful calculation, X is 0.03 mag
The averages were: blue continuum 5.76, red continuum 5.55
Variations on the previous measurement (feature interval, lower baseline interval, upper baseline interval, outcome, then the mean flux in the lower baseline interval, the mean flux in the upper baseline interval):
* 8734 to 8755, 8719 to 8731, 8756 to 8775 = -0.030 mag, 5.47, 5.42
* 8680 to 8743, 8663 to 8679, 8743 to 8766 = -0.050 mag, 5.12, 5.57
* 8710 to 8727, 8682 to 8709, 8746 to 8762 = 0.004 mag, 5.59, 5.64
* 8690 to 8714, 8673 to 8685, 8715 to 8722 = -0.024 mag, 5.38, 5.74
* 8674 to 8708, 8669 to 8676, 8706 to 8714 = 0.010 mag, 5.38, 5.78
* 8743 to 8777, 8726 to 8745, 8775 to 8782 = -0.048 mag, 5.51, 5.07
